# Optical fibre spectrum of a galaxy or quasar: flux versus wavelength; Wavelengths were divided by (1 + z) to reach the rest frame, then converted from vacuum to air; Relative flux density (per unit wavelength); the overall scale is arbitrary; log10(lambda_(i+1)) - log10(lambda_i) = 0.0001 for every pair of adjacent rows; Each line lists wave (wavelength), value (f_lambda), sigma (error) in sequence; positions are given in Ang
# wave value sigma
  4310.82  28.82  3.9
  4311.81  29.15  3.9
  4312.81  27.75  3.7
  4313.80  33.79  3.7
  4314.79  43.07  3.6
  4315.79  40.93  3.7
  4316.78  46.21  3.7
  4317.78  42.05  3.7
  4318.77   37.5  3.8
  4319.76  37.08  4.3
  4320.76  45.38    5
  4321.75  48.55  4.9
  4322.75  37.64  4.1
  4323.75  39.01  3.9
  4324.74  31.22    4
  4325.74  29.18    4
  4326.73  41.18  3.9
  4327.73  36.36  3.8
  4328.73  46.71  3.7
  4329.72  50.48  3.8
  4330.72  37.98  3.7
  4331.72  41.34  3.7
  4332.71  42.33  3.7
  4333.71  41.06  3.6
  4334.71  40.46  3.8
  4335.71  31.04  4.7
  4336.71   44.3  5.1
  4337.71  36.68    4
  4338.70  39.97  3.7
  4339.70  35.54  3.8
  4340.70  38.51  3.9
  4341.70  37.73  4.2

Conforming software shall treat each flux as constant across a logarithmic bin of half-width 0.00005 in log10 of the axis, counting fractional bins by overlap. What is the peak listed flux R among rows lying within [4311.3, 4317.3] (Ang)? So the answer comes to 46.21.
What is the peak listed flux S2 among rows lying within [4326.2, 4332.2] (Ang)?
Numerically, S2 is 50.48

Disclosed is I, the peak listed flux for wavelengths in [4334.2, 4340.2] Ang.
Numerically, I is 44.3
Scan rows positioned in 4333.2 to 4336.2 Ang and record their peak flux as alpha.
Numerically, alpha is 41.06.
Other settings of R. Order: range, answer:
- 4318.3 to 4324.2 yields 48.55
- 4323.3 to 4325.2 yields 39.01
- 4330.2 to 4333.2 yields 42.33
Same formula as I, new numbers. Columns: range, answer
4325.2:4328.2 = 41.18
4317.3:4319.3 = 42.05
